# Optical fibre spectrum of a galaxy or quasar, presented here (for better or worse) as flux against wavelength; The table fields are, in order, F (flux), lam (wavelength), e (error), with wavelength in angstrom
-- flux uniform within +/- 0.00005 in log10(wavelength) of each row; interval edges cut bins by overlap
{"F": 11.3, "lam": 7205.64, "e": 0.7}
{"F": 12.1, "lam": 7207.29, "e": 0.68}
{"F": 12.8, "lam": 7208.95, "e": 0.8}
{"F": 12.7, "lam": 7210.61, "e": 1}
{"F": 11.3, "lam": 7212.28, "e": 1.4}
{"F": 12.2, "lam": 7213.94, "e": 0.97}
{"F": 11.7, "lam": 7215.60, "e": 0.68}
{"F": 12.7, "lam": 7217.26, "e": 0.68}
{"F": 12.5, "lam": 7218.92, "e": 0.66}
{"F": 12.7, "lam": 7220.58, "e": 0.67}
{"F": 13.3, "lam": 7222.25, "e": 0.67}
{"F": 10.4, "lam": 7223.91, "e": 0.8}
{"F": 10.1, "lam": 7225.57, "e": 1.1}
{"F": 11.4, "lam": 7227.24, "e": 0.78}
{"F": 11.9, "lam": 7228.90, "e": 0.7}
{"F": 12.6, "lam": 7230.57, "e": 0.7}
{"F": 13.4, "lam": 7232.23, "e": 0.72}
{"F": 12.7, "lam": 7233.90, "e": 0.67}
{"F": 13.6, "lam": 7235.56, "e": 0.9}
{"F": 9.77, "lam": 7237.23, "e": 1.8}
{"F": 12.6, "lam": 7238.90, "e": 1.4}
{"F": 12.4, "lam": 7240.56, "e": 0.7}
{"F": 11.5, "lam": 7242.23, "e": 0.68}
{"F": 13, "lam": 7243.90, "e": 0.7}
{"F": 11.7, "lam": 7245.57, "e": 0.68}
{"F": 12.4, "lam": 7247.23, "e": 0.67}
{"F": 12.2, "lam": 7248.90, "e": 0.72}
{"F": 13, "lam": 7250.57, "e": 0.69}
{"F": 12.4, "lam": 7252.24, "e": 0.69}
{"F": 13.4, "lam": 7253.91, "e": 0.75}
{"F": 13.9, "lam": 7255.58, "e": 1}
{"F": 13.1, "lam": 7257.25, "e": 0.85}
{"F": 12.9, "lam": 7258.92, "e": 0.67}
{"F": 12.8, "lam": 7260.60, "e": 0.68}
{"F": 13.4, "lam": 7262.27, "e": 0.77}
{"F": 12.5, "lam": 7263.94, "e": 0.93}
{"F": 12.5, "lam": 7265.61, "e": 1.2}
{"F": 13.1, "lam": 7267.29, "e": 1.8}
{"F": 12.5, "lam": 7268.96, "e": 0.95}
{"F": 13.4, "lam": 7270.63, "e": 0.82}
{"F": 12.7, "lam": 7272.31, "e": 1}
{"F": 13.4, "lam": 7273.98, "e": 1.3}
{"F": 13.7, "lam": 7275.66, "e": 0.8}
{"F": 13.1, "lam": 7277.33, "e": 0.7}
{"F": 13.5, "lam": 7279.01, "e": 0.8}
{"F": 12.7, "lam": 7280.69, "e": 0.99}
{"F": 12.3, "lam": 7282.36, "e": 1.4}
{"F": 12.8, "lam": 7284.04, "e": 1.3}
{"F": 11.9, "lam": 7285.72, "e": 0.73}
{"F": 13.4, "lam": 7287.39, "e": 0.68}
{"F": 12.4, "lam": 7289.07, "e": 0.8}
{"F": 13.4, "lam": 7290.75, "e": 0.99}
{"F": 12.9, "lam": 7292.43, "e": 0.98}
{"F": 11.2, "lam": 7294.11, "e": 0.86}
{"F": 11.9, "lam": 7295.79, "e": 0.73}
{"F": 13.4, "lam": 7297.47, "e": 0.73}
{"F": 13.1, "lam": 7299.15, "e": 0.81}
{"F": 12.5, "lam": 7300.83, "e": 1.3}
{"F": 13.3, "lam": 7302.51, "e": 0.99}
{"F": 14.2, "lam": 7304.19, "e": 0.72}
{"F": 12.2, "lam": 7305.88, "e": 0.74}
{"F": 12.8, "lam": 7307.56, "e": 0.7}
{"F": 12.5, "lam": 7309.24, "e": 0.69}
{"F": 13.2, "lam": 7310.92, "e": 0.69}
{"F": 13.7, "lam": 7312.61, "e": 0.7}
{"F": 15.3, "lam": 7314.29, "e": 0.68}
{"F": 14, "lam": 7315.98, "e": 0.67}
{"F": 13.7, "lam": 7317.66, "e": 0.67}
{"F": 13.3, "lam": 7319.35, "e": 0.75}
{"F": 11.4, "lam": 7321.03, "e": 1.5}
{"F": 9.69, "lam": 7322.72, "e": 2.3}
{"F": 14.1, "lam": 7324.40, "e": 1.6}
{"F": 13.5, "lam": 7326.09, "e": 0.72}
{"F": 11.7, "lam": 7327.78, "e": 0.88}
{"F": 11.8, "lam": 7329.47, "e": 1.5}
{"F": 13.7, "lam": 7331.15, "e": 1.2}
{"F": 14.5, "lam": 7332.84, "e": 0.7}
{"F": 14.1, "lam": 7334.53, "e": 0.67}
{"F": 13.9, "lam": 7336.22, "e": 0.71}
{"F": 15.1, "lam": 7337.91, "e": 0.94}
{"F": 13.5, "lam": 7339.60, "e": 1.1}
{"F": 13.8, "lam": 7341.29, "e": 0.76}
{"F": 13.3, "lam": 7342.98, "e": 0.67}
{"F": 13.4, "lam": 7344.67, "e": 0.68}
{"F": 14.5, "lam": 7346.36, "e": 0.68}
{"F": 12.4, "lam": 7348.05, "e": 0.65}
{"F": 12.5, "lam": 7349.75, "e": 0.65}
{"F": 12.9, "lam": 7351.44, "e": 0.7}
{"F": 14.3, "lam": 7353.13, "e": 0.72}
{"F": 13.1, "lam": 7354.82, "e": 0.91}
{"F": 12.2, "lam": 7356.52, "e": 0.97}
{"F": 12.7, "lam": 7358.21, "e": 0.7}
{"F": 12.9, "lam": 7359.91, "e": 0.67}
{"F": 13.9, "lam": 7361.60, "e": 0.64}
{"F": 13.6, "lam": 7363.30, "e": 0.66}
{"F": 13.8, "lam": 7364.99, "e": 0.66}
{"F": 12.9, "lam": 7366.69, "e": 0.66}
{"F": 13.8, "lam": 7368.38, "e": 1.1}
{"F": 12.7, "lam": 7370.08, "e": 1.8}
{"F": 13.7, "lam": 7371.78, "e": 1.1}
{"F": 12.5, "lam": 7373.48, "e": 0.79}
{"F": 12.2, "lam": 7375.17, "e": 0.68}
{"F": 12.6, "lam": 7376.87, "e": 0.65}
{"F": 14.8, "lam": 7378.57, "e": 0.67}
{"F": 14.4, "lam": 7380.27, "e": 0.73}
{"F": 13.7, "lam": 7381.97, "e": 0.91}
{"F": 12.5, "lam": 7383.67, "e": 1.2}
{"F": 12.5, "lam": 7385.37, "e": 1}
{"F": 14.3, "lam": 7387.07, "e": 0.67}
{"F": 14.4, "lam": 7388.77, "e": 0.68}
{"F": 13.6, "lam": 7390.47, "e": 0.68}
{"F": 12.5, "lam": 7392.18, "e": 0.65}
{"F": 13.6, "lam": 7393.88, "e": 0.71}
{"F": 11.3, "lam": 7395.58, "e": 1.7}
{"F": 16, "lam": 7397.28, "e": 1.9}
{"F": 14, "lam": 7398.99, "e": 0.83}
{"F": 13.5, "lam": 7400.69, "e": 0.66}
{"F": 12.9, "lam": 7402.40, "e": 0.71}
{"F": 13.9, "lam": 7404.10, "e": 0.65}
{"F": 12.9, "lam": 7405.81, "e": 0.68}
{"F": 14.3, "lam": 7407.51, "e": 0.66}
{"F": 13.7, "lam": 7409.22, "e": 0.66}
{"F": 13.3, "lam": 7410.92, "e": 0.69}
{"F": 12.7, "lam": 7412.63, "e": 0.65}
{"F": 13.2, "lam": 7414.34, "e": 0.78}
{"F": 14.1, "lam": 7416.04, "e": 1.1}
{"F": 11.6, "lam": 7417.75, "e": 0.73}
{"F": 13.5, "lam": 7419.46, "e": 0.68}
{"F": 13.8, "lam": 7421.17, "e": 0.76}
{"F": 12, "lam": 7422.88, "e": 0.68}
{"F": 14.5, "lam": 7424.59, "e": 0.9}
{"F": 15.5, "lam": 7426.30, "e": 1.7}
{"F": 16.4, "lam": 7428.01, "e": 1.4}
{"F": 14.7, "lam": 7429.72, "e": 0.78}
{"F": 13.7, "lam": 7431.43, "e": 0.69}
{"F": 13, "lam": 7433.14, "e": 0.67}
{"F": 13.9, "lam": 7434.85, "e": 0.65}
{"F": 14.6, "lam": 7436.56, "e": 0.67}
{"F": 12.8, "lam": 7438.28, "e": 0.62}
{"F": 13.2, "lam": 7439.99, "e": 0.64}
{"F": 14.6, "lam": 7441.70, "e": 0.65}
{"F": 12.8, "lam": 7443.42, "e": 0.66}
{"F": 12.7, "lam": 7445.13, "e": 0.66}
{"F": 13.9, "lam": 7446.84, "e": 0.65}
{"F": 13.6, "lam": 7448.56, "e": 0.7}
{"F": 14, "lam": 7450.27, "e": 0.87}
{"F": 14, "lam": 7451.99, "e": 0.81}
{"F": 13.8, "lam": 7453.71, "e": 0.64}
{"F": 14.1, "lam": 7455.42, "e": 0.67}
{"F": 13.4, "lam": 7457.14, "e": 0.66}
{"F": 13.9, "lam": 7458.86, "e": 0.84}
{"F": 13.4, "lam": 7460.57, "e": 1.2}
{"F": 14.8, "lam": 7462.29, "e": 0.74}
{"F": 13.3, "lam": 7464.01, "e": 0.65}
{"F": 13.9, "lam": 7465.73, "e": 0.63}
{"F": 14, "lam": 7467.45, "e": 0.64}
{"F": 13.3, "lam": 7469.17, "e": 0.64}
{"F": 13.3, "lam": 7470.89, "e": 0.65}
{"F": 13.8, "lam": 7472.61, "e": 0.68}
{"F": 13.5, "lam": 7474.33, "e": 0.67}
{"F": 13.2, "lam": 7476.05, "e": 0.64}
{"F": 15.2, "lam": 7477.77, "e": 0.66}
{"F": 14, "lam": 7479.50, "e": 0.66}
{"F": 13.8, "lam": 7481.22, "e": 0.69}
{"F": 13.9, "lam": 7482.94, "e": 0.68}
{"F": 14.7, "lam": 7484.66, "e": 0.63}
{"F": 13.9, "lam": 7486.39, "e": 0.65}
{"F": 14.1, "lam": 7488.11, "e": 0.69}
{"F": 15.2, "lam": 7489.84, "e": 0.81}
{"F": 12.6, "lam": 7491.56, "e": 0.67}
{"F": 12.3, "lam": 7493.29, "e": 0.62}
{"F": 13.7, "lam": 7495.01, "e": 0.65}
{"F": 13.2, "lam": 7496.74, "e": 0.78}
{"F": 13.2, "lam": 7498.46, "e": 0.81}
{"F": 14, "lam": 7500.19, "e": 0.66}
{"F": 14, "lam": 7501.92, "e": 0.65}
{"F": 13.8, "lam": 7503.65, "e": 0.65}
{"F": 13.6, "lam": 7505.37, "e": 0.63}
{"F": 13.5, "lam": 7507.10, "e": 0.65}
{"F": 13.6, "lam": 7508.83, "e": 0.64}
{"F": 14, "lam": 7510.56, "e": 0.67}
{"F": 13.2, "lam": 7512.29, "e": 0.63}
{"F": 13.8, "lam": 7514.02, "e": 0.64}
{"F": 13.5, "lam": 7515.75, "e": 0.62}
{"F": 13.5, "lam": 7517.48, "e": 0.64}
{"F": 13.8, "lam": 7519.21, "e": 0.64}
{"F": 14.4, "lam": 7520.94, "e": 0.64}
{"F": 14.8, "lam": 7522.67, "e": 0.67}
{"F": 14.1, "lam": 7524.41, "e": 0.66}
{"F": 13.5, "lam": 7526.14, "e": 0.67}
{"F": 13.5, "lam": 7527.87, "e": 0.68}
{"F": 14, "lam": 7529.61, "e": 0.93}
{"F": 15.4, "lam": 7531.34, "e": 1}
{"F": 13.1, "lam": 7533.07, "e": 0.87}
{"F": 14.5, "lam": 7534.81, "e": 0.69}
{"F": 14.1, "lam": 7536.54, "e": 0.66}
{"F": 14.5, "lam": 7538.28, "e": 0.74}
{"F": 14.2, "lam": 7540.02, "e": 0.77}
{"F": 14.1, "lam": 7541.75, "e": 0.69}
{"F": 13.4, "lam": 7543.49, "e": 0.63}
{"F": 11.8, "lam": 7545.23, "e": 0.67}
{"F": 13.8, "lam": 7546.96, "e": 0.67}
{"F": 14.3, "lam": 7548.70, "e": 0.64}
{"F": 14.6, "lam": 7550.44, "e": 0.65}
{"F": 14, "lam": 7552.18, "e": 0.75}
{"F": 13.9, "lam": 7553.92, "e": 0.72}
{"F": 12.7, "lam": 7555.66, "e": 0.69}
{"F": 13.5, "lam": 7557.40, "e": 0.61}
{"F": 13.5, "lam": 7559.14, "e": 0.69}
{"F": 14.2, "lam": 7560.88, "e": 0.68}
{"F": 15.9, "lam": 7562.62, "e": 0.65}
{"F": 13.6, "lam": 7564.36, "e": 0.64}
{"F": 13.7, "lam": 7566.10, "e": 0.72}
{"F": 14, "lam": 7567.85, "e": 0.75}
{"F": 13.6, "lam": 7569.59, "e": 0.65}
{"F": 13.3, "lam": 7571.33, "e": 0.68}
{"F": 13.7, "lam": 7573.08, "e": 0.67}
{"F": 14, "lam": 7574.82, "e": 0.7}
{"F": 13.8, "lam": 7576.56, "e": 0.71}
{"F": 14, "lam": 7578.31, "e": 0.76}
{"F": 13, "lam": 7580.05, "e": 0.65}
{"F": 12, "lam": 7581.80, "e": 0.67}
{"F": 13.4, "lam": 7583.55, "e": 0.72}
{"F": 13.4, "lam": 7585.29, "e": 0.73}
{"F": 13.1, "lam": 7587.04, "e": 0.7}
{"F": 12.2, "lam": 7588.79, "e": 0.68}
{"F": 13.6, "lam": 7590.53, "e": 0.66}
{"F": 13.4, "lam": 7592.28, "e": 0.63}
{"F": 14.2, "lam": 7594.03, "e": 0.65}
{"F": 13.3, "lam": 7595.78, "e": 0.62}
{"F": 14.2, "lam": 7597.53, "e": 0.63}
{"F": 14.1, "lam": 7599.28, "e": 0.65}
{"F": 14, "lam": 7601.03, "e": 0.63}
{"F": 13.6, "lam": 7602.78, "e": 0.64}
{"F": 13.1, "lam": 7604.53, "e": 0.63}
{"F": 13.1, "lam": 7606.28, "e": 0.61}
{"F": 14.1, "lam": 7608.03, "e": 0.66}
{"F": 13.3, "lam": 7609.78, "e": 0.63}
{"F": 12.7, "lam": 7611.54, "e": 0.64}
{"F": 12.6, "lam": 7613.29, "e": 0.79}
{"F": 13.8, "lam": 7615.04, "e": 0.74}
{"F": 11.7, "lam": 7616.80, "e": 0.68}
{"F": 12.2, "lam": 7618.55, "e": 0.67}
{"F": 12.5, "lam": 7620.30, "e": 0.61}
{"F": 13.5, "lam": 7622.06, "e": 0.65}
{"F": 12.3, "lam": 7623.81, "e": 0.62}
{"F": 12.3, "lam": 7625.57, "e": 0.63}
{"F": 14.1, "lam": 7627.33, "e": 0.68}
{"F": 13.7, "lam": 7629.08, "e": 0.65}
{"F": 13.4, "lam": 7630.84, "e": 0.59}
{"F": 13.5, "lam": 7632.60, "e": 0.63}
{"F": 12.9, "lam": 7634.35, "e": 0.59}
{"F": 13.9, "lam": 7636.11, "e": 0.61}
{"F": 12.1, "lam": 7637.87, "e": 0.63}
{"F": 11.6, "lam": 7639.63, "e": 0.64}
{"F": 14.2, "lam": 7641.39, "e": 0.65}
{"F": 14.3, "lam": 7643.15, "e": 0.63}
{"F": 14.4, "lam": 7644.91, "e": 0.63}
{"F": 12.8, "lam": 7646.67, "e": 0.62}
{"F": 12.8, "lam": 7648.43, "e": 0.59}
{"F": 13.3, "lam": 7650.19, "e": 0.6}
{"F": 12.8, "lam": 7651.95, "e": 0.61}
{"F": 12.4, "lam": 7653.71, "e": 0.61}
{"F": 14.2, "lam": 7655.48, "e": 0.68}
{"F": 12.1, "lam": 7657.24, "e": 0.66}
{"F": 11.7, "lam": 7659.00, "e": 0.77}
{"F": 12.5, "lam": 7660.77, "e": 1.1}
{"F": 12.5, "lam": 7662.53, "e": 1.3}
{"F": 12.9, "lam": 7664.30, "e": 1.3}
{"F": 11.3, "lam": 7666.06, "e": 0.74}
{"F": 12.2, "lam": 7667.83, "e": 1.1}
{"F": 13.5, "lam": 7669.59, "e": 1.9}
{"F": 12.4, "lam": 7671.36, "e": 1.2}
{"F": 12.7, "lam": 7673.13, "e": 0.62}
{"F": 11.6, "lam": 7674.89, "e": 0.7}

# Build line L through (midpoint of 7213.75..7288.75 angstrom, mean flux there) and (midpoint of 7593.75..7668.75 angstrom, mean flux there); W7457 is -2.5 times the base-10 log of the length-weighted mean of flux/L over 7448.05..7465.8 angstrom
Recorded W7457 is -0.08 mag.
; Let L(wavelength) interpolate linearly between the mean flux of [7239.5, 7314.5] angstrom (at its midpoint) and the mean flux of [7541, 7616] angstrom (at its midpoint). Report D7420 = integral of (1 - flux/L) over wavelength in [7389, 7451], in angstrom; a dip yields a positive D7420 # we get -2.0 angstrom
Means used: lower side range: 12.9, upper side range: 13.6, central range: 13.6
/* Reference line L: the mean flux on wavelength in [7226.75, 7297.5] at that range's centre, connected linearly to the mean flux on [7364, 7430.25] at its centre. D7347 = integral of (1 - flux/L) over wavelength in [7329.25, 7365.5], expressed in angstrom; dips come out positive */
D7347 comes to -0.7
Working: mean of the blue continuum 12.7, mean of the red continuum 13.5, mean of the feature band 13.5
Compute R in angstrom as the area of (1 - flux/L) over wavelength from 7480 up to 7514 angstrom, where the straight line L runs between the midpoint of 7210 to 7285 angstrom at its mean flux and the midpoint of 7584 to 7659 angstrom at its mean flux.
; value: -1.9 angstrom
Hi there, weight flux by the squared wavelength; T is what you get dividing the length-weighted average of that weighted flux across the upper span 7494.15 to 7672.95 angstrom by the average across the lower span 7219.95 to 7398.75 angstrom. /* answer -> 1.11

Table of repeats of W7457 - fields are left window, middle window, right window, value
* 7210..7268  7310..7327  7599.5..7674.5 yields -0.06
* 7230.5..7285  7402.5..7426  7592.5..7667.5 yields -0.04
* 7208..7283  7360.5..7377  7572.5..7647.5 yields -0.03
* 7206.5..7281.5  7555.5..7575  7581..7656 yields -0.06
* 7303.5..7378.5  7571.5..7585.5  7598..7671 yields -0.03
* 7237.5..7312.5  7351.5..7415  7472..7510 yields -0.01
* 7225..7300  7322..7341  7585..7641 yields -0.04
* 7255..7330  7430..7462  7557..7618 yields -0.04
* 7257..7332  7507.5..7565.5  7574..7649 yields -0.06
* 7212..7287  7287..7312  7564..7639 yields -0.02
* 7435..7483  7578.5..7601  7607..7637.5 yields -0.01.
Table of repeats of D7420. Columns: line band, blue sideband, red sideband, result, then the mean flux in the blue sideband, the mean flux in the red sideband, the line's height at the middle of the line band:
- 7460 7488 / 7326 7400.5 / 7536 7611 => -0.7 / 13.4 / 13.6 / 13.5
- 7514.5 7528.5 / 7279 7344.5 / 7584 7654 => -0.8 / 13.1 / 13.2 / 13.2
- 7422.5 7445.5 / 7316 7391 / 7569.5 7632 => -1.2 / 13.3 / 13.3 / 13.3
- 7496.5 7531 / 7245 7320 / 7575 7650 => -1.6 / 13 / 13.3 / 13.2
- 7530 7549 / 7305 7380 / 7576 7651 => -1.0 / 13.2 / 13.2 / 13.2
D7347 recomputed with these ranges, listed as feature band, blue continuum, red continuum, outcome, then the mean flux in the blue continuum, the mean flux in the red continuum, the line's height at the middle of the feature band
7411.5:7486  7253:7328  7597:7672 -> -4.5 angstrom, 13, 13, 13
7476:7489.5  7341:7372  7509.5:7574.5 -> -0.5 angstrom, 13.3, 13.9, 13.7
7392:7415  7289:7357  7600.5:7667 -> -0.6 angstrom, 13.1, 13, 13.1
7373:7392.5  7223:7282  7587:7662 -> -0.9 angstrom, 12.6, 13.2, 12.8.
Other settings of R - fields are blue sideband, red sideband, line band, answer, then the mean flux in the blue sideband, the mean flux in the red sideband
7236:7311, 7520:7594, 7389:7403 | -0.3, 12.7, 13.8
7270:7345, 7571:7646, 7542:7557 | -0.4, 13.1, 13.3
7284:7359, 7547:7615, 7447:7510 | -1.7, 13.1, 13.6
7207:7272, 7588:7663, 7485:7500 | -0.8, 12.4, 13.1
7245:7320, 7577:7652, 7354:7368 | -0.1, 13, 13.2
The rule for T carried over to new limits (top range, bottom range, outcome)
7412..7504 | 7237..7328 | 1.12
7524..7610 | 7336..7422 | 1.08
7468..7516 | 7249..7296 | 1.13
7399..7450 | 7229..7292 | 1.12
